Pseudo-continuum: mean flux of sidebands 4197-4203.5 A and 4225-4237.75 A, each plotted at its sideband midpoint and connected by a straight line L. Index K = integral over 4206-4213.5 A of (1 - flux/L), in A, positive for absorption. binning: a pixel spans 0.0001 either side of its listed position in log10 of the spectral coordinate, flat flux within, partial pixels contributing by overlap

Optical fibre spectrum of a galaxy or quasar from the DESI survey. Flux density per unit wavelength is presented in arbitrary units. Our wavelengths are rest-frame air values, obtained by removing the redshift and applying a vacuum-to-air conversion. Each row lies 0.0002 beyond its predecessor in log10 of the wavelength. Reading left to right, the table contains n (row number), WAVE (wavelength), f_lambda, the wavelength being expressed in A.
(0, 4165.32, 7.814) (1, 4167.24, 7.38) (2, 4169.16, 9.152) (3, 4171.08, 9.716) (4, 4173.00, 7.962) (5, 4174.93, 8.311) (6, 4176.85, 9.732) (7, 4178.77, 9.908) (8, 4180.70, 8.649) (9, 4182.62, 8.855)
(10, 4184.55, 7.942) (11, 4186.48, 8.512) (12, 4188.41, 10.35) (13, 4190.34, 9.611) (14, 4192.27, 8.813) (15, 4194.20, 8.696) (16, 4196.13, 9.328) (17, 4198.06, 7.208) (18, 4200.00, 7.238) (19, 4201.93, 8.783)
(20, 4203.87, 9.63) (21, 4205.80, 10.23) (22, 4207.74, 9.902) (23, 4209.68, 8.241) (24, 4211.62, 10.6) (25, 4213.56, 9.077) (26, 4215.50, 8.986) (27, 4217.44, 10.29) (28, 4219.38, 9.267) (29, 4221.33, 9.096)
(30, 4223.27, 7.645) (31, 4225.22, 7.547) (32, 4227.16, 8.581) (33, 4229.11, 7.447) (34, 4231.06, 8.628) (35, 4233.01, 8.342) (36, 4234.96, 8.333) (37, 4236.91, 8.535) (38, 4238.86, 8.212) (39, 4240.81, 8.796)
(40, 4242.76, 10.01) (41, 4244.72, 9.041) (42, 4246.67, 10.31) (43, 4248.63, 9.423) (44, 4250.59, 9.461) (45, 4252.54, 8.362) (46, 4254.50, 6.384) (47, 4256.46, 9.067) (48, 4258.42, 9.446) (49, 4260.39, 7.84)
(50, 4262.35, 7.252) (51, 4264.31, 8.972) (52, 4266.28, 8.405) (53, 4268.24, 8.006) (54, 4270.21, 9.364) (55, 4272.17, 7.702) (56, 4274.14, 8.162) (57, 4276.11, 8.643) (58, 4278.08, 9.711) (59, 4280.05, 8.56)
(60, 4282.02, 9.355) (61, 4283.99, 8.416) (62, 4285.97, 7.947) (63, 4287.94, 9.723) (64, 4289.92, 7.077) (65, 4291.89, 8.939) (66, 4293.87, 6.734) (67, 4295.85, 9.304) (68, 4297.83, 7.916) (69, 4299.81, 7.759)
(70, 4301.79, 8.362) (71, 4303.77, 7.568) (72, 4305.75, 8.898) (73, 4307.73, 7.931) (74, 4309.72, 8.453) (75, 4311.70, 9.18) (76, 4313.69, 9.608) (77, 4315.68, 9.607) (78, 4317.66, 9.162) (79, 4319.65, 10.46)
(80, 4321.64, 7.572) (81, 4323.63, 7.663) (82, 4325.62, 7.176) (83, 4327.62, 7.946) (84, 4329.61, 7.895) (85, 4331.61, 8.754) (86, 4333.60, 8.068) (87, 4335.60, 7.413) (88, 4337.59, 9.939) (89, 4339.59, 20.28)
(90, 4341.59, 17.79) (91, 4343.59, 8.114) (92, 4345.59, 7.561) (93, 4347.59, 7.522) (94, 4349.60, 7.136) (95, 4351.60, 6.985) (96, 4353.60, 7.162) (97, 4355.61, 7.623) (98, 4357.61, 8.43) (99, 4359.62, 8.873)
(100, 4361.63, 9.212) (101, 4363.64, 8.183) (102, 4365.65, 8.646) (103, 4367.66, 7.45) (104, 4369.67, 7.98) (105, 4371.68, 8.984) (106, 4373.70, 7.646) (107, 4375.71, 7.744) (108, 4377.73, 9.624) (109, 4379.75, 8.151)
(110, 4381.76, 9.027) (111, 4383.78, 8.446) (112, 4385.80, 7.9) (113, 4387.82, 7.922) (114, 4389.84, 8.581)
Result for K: -1.5 A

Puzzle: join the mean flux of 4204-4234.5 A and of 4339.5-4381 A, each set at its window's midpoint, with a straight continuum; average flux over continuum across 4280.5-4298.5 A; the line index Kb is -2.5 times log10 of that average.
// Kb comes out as 0.06 mag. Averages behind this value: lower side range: 8.93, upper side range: 8.85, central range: 8.39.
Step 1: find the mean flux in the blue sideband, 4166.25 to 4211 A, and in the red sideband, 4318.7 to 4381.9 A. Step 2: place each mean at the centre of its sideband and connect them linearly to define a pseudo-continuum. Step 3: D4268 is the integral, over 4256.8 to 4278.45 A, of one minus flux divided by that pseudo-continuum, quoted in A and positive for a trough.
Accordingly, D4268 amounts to 0.9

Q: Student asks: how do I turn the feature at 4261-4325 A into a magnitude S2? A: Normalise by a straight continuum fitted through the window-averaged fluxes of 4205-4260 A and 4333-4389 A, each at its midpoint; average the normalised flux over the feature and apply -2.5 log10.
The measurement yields 0.05 mag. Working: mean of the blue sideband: 8.88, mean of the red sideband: 8.92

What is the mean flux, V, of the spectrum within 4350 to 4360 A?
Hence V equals 7.71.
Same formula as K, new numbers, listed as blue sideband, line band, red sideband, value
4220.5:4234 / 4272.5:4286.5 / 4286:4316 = -0.52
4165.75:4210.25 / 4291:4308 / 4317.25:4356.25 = 1.68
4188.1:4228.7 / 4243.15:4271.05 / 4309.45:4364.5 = 0.97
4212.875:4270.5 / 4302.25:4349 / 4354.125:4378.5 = -4.81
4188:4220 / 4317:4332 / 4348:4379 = 0.13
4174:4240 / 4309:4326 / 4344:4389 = -1.01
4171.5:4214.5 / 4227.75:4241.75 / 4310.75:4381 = 0.99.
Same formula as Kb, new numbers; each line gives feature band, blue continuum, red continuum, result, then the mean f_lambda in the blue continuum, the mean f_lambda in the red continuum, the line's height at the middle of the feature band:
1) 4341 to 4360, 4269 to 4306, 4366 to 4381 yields -0.03 mag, 8.42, 8.26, 8.3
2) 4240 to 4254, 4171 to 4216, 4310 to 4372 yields -0.03 mag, 9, 8.97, 8.99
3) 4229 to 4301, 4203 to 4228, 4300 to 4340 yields 0.06 mag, 9.16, 8.91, 9.04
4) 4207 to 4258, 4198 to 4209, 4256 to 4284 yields 0.00 mag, 8.95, 8.59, 8.79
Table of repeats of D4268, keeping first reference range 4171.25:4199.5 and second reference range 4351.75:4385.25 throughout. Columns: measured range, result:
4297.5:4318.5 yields -0.3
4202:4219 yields -1.5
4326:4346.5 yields -4.7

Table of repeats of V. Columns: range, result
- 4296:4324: 8.63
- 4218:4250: 8.73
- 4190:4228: 8.93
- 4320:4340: 8.99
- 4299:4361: 8.94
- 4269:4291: 8.6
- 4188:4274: 8.77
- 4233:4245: 8.77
